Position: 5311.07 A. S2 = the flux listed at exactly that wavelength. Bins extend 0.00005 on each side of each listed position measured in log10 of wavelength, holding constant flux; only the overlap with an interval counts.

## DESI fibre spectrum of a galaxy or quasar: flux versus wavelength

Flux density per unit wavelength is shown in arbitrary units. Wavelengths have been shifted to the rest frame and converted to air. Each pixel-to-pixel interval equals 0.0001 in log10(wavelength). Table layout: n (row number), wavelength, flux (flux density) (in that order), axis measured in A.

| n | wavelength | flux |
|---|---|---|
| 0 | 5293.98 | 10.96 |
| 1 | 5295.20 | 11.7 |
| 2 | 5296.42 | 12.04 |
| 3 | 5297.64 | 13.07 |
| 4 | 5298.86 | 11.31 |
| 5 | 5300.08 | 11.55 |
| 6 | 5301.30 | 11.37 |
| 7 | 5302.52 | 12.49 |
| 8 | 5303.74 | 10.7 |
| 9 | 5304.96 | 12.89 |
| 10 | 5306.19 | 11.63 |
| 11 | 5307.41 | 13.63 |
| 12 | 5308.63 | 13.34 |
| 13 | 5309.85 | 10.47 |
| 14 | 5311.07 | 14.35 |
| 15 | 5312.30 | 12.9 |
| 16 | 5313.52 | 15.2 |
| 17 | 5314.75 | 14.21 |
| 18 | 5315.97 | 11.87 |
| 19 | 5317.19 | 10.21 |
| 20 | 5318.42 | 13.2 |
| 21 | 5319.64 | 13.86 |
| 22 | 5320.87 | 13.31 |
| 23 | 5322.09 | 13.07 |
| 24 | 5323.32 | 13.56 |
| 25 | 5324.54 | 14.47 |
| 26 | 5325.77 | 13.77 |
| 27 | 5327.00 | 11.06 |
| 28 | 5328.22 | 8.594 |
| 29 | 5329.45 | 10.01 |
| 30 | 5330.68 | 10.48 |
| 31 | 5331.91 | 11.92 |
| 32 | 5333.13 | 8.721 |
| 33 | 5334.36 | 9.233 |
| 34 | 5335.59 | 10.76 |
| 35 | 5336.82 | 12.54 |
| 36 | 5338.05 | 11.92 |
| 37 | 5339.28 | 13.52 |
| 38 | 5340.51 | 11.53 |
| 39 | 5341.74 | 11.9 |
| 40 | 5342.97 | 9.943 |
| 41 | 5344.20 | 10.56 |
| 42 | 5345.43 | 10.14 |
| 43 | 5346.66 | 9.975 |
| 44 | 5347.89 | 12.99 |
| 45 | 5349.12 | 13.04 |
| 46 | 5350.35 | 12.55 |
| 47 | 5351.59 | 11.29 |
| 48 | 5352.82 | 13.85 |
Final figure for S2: 14.35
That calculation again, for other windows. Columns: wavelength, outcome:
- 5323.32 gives 13.56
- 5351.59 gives 11.29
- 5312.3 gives 12.9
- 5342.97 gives 9.943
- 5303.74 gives 10.7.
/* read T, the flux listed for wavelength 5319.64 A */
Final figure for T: 13.86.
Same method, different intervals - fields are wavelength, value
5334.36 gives 9.233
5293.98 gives 10.96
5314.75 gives 14.21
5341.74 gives 11.9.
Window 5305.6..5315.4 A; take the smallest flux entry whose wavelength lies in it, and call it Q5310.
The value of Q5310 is 10.47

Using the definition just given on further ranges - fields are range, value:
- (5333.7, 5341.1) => 9.233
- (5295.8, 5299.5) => 11.31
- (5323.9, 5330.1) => 8.594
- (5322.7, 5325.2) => 13.56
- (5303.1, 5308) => 10.7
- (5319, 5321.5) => 13.31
